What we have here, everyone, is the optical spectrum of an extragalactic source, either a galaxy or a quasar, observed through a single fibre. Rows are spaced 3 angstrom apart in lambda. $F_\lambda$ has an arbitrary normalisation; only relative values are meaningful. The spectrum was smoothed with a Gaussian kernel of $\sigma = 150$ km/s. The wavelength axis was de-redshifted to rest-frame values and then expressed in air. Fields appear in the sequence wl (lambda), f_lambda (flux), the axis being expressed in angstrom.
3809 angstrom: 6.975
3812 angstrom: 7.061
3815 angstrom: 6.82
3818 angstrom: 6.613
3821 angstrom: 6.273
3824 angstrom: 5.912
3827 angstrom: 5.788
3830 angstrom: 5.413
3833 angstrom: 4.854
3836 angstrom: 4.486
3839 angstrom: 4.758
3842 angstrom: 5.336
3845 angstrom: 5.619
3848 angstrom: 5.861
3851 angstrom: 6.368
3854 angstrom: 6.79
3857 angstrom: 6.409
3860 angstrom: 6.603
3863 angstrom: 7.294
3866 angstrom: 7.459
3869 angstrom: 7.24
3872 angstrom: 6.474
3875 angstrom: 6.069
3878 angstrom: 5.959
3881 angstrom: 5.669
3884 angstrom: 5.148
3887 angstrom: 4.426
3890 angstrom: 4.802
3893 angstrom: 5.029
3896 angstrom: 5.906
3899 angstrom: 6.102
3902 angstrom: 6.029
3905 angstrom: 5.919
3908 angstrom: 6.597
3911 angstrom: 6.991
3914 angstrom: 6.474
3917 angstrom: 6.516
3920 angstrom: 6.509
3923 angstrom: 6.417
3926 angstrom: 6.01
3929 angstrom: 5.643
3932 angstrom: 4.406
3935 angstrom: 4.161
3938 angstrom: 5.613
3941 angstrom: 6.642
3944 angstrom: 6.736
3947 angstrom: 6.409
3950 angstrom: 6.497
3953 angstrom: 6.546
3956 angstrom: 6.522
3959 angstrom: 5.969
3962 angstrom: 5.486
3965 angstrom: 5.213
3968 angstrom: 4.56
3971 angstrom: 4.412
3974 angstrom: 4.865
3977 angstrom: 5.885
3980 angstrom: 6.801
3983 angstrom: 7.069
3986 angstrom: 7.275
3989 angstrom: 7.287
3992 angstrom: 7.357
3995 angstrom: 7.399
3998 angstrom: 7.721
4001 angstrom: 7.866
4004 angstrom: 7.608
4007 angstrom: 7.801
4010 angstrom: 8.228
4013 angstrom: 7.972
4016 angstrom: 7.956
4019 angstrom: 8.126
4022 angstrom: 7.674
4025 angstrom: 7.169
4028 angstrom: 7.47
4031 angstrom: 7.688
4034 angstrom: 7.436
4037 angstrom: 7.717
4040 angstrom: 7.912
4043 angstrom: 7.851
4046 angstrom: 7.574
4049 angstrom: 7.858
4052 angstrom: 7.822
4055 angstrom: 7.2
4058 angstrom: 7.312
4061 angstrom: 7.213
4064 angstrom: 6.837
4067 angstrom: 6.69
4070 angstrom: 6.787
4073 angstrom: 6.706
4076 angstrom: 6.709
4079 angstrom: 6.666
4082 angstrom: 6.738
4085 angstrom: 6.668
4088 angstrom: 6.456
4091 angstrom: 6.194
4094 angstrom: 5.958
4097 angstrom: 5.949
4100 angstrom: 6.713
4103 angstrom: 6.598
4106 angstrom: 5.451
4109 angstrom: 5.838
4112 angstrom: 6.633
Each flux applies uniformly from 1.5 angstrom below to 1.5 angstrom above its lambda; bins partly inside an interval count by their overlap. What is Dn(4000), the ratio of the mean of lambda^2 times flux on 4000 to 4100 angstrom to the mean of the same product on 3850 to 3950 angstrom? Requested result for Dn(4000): 1.28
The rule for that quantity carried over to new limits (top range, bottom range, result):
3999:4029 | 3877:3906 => 1.51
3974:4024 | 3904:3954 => 1.26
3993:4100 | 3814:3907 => 1.35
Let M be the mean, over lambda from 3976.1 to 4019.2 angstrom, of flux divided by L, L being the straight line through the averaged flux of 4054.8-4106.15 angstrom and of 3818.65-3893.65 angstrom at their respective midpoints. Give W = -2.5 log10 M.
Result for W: -0.18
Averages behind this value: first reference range 5.86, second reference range 6.62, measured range 7.49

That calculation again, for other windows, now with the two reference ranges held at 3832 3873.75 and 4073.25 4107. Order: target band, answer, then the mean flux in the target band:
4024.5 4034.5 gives -0.18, 7.47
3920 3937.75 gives 0.14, 5.45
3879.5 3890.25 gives 0.22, 5.04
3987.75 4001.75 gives -0.19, 7.51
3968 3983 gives 0.13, 5.56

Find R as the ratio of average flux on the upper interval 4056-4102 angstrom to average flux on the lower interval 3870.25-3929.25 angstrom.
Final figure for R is 1.12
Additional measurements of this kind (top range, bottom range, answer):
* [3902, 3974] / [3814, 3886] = 0.98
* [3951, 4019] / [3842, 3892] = 1.11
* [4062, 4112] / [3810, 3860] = 1.09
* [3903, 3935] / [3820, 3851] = 1.11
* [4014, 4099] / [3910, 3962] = 1.17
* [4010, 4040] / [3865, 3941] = 1.31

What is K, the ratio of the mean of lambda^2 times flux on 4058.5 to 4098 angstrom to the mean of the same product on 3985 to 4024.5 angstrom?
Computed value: 0.89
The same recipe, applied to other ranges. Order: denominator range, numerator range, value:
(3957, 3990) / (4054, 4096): 1.20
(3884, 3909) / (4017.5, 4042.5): 1.47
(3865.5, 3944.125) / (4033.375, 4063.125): 1.37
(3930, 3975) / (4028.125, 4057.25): 1.43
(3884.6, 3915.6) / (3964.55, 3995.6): 1.11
